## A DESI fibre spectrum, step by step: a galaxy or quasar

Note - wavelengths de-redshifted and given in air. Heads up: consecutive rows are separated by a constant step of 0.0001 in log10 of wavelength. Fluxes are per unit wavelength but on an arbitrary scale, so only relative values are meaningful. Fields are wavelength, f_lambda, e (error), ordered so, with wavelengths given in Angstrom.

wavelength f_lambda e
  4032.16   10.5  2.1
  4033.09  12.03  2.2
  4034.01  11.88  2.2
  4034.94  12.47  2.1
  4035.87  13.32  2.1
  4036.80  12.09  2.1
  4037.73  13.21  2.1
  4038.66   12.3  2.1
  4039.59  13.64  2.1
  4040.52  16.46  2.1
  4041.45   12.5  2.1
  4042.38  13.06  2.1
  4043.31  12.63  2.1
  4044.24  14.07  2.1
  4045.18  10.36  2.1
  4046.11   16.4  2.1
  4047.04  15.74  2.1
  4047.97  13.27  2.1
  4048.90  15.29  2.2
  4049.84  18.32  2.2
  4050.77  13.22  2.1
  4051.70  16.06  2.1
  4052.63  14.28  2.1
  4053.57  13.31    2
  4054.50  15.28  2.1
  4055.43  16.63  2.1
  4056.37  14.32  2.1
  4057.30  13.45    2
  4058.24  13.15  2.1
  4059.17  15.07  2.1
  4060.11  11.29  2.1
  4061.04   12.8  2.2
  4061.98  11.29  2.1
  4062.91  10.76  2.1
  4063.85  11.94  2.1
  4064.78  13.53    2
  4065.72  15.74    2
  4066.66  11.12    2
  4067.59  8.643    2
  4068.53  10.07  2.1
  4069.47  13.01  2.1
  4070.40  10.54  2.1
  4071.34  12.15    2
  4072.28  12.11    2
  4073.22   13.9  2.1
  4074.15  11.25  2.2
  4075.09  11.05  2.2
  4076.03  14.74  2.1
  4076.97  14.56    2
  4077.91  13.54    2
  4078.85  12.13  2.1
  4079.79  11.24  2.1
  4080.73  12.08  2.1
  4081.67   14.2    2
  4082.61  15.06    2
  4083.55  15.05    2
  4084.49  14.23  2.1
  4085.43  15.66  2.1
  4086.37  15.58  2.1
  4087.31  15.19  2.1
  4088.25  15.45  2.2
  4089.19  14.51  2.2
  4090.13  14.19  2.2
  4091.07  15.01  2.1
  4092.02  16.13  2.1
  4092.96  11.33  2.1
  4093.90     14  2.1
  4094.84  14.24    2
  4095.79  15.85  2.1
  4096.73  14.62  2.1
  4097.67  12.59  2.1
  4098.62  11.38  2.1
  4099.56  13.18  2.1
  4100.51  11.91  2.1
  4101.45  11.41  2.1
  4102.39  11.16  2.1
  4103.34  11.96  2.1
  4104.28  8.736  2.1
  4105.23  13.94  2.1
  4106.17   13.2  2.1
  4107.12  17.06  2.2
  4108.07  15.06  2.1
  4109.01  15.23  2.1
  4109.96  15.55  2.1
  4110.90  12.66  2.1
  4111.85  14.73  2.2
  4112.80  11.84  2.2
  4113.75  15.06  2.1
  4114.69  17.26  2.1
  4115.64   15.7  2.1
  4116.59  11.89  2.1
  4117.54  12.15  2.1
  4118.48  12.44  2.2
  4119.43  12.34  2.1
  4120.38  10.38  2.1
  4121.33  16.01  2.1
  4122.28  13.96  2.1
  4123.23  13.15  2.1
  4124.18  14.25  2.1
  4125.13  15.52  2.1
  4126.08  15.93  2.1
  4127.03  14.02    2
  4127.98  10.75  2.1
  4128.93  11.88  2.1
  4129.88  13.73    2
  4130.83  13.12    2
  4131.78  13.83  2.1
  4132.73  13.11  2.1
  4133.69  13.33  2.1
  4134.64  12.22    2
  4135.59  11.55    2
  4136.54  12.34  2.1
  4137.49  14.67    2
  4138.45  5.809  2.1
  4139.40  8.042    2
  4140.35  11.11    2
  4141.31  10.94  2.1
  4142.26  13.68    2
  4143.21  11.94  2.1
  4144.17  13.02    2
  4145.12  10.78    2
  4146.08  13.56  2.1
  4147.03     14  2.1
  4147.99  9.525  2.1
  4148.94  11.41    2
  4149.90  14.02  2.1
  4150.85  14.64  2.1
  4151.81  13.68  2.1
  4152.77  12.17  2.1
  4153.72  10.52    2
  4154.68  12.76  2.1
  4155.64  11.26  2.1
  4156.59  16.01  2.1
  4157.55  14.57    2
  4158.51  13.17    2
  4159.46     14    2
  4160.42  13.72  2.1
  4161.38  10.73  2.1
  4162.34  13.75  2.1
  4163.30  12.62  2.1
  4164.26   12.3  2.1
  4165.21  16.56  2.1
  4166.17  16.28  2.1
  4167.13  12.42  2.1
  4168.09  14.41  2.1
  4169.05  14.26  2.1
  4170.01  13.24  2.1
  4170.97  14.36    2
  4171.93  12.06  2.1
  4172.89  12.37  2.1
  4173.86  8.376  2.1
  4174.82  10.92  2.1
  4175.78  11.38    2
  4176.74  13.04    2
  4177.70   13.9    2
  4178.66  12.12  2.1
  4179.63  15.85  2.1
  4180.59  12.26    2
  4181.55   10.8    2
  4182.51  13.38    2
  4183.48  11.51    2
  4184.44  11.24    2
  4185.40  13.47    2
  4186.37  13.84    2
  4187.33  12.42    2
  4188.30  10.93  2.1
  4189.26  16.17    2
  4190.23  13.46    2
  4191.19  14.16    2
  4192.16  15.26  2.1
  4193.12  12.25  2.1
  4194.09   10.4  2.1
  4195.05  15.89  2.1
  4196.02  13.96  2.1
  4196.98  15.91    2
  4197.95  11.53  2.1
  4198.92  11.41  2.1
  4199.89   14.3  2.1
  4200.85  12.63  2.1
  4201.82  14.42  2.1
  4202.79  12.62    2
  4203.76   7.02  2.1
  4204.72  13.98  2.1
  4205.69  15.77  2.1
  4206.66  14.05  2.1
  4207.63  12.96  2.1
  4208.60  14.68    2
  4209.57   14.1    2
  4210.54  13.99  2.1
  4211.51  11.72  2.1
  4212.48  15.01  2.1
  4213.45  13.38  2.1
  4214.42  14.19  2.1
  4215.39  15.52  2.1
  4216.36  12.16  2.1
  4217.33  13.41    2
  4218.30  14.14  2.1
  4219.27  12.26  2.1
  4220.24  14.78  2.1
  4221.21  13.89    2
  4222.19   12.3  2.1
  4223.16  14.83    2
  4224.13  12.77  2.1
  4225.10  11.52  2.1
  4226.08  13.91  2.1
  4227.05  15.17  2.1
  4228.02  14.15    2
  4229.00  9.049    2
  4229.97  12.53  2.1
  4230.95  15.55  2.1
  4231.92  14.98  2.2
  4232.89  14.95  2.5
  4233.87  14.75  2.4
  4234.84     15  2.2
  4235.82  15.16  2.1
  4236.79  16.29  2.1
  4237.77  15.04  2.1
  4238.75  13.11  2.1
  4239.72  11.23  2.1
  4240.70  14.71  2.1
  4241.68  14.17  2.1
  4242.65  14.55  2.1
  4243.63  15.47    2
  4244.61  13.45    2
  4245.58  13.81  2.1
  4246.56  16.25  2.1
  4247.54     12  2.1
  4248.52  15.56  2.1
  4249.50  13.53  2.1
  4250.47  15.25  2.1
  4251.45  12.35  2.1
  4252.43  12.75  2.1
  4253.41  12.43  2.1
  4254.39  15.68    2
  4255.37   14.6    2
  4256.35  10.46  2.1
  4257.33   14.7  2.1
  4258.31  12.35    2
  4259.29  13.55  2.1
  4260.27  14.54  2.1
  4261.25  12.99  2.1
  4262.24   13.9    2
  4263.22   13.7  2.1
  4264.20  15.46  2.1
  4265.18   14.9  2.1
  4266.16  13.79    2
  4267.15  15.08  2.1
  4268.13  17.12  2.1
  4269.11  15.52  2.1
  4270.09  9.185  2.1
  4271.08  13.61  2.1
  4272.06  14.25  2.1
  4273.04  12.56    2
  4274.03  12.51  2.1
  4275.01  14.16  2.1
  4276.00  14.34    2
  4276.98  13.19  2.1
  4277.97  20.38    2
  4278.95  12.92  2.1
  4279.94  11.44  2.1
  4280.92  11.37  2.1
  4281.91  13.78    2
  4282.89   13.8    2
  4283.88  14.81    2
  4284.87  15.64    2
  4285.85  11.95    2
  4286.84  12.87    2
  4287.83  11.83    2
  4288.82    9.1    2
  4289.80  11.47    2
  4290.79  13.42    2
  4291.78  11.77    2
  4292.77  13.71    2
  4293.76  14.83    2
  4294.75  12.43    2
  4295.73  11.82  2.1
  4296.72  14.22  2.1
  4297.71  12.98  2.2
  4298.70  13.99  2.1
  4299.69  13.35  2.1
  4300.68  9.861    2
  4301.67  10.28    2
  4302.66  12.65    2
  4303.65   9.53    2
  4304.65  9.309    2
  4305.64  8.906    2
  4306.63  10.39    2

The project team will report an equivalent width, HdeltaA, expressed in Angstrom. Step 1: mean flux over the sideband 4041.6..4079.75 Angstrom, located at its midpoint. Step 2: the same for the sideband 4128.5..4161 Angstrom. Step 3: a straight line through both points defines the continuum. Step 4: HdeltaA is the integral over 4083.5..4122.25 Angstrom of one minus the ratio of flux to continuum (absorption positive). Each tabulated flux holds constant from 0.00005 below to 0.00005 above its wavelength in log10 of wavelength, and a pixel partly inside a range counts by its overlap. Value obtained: -2.85 Angstrom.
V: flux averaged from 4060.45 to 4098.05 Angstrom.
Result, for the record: 13.3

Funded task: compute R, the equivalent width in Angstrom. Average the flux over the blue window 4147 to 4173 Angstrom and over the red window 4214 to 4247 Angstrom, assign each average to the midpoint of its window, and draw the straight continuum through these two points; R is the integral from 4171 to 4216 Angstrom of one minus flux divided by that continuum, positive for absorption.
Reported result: 1.7 Angstrom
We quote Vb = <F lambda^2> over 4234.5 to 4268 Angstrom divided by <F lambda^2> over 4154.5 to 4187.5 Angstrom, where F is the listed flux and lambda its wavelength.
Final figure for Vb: 1.12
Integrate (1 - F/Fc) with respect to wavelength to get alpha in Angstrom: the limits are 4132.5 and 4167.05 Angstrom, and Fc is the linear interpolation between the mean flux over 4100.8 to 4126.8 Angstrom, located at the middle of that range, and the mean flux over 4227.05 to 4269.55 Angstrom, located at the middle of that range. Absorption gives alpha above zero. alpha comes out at 2.9 Angstrom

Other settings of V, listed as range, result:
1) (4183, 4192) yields 13.1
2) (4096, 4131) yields 13.4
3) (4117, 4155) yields 12.6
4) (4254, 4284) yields 13.9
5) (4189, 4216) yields 13.6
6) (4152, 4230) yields 13.2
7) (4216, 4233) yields 13.4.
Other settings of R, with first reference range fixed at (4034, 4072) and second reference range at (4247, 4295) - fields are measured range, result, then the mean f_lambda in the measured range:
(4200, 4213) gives 0.1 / 13.3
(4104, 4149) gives 1.3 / 13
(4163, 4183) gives 0.6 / 13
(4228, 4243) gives -0.6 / 14.1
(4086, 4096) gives -1.0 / 14.6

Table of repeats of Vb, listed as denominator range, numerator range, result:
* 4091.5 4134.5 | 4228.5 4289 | 1.10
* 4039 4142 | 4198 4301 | 1.10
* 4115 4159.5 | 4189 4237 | 1.11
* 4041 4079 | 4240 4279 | 1.17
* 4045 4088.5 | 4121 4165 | 0.98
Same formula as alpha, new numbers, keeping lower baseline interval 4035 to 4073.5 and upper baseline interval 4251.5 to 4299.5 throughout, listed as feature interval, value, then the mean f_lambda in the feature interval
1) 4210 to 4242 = -0.9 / 13.8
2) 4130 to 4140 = 1.1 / 11.9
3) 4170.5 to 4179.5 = 0.8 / 12.2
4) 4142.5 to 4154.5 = 0.8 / 12.5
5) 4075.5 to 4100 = -1.3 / 14.1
